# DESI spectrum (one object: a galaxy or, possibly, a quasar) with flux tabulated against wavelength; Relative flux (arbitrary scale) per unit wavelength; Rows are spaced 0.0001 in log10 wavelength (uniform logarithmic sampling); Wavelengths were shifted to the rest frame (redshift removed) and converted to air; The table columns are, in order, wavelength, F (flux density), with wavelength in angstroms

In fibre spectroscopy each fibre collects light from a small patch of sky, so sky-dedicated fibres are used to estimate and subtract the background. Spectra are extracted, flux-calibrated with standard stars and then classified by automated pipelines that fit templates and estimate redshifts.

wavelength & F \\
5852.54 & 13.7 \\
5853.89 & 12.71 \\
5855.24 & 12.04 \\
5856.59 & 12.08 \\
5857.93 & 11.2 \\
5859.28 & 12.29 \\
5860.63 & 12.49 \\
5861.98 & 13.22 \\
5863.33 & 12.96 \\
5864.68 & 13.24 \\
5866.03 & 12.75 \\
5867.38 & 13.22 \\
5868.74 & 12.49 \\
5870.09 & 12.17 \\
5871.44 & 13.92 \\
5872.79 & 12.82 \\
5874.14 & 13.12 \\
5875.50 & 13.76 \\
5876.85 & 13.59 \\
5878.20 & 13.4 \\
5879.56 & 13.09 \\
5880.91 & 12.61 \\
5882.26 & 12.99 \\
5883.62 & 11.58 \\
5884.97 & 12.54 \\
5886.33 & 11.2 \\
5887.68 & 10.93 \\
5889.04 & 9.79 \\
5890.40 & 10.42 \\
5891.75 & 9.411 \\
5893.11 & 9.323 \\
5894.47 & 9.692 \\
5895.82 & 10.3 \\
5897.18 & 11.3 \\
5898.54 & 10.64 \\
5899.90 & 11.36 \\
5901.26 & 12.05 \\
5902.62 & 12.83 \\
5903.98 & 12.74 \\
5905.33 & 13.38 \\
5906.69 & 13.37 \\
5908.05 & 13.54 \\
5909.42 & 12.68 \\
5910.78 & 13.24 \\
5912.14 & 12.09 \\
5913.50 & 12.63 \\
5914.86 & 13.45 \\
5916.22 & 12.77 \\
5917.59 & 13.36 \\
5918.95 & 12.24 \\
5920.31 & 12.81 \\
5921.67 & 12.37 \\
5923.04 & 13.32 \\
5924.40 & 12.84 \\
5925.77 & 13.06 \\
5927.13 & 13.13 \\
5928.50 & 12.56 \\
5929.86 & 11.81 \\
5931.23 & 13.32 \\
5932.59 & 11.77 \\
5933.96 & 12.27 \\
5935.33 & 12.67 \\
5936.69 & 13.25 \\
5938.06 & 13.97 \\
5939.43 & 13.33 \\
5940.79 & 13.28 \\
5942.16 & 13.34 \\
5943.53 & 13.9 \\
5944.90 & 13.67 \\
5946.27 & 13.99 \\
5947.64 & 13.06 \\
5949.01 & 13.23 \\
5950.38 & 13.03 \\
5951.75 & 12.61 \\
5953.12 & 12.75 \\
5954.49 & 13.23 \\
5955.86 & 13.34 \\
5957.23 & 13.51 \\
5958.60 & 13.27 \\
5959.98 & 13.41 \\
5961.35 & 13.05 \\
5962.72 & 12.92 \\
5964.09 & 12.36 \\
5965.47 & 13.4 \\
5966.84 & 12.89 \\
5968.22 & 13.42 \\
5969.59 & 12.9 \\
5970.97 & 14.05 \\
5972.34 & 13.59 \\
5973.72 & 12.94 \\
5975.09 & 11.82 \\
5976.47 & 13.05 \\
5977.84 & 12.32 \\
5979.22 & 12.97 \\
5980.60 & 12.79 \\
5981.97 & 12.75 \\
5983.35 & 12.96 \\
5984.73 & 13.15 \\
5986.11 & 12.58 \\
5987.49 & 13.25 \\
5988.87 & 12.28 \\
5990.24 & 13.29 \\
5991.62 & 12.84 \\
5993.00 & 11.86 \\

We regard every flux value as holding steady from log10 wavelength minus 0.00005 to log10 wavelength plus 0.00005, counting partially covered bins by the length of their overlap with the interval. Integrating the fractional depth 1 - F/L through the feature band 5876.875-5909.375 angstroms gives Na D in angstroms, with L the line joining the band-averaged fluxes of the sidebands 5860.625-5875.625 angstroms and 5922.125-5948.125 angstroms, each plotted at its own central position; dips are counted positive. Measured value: 3.2 angstroms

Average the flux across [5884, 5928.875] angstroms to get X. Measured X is 12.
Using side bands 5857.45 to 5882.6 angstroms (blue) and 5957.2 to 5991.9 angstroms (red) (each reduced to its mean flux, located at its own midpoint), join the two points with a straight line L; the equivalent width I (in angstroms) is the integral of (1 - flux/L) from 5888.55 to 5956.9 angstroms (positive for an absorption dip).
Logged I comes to 2.4 angstroms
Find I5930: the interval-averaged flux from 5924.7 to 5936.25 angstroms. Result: 12.6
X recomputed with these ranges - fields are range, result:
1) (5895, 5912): 12.3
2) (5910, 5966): 13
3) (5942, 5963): 13.3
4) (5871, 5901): 11.7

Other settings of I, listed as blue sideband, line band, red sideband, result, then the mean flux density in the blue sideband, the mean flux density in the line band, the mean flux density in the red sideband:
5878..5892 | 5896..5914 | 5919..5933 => -0.3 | 11.6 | 12.4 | 12.7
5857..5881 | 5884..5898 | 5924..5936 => 2.5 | 12.9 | 10.5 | 12.6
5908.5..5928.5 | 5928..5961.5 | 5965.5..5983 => -0.5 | 12.8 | 13.1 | 13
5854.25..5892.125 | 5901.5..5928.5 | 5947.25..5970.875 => -0.4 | 12.4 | 12.9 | 13.1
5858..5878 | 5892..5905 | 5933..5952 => 1.9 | 13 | 11.1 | 13.2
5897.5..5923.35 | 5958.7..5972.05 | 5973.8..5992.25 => -0.4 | 12.6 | 13.2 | 12.8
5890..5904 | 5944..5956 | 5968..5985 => -0.9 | 10.8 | 13.2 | 13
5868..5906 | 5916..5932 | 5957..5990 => -0.6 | 11.9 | 12.8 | 13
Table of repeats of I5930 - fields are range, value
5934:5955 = 13.3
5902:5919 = 13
